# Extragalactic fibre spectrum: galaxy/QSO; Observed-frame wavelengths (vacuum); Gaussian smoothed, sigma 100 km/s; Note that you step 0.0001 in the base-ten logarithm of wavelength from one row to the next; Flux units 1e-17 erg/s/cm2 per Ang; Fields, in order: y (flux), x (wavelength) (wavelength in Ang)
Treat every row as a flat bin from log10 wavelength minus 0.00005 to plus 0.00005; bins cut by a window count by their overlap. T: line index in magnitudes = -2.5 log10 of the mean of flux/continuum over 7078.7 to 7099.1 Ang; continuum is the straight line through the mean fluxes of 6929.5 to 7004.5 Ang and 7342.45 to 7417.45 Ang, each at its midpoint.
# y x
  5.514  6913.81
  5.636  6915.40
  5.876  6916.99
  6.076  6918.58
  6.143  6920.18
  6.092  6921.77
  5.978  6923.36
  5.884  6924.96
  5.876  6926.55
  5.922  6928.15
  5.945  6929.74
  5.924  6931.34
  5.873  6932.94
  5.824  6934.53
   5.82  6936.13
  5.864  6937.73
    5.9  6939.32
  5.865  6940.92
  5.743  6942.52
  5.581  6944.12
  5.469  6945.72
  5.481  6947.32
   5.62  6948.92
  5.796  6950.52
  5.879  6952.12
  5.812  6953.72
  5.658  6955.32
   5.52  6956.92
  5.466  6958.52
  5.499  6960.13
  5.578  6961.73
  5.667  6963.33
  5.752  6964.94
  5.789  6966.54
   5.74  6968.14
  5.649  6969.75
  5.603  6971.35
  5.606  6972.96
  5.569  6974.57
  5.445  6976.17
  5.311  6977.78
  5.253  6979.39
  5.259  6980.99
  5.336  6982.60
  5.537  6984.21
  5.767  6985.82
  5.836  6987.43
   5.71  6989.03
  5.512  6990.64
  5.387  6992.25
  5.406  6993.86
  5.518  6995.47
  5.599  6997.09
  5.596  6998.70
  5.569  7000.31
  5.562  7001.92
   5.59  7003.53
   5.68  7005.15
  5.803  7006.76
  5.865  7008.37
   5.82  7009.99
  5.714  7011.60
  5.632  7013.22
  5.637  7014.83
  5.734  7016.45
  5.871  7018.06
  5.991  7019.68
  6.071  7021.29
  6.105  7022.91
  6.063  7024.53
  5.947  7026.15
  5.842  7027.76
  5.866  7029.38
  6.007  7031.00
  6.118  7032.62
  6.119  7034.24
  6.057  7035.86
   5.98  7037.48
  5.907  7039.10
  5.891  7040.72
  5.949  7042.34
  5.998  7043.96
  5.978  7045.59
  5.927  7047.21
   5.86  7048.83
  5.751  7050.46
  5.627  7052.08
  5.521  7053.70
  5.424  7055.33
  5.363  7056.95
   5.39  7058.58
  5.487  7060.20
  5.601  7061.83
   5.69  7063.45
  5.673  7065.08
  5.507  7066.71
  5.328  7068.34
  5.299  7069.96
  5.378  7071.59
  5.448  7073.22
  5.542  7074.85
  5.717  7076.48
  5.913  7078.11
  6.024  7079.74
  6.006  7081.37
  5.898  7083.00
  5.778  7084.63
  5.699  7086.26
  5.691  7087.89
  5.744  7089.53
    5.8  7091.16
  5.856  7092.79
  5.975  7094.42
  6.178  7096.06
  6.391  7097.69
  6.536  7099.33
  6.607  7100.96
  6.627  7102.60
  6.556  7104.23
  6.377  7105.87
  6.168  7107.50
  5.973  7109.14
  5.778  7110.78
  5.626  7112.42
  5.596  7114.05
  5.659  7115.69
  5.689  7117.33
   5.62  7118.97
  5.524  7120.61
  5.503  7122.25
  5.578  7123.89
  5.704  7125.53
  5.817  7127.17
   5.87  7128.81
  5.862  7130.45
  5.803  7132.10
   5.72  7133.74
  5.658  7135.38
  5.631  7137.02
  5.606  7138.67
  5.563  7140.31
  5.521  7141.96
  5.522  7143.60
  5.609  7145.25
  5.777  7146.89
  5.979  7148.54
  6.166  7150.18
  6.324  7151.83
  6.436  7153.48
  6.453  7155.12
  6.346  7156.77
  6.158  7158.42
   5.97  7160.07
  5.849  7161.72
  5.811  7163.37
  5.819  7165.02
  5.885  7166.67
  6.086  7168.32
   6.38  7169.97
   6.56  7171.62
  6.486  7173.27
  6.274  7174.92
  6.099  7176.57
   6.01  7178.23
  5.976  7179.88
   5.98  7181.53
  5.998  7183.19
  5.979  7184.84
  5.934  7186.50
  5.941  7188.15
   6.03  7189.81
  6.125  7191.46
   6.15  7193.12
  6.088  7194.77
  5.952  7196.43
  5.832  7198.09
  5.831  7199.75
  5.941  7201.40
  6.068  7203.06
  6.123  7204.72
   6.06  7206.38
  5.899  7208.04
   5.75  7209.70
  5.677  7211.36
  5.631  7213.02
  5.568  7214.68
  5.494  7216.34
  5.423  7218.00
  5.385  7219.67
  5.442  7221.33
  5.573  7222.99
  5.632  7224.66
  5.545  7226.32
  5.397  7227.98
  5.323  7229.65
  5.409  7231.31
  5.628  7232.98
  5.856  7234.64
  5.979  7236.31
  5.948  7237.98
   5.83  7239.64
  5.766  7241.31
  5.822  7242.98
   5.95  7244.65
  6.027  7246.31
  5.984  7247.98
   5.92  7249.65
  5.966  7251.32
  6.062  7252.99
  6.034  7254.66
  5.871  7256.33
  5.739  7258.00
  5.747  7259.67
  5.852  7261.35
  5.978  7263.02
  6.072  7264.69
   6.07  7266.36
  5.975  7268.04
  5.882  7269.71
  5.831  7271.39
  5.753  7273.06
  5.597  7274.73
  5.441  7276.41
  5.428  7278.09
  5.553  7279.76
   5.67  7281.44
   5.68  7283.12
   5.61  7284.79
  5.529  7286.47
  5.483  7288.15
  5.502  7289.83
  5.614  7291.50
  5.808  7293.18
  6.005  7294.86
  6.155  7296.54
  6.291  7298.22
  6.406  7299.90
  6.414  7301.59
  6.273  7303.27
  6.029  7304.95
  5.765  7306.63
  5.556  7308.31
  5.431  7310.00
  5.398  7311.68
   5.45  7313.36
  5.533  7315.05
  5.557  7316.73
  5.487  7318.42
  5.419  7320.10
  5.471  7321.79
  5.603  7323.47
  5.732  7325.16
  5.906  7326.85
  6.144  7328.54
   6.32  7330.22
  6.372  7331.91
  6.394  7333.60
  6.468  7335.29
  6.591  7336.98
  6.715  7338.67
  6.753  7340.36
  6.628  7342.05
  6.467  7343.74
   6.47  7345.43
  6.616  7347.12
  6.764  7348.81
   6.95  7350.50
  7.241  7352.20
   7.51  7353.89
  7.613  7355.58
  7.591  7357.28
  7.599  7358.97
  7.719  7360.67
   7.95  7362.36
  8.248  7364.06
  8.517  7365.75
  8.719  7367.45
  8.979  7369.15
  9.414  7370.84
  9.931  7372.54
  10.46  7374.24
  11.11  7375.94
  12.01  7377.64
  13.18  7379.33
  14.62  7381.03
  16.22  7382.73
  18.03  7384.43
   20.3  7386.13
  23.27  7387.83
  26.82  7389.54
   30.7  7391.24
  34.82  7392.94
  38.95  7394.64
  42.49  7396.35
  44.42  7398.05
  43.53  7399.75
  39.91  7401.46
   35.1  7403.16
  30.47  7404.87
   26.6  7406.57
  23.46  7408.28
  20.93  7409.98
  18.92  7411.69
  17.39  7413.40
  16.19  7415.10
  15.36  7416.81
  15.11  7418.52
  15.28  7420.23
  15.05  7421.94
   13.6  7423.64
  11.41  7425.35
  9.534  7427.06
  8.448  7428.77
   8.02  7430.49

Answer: 0.479 mag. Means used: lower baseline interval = 5.63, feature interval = 5.94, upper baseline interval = 17.8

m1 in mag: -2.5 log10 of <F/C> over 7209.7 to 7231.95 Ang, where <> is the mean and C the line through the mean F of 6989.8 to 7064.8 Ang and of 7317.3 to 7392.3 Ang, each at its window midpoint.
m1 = 0.426 mag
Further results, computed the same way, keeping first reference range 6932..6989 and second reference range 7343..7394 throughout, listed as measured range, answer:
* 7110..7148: 0.44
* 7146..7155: 0.39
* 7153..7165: 0.42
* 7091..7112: 0.28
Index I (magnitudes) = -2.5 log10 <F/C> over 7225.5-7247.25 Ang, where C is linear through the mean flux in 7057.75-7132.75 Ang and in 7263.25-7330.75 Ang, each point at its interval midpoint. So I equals 0.01 mag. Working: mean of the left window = 5.81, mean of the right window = 5.77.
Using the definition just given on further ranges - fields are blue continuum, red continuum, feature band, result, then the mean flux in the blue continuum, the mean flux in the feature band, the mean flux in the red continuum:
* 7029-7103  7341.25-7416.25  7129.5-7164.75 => 0.45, 5.82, 5.89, 17.7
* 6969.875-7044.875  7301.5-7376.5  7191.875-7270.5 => 0.13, 5.73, 5.81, 6.91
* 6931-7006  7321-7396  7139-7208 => 0.39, 5.62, 6.02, 11.4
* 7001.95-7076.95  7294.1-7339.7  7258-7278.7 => 0.02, 5.75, 5.8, 5.96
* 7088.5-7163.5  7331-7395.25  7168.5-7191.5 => 0.19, 5.92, 6.13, 11.9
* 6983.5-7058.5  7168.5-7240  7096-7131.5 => -0.03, 5.77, 5.96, 5.87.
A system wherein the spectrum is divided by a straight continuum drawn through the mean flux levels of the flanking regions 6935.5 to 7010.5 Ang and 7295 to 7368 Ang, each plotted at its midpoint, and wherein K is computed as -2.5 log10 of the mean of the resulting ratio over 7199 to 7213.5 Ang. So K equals 0.05 mag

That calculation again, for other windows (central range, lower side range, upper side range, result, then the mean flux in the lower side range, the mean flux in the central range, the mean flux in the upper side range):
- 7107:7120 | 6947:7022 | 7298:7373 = 0.05 mag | 5.63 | 5.75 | 6.71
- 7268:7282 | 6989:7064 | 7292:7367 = 0.12 mag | 5.76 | 5.66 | 6.45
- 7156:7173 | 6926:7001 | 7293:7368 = 0.00 mag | 5.64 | 6.1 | 6.49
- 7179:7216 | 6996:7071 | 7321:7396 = 0.40 mag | 5.76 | 5.93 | 11.4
